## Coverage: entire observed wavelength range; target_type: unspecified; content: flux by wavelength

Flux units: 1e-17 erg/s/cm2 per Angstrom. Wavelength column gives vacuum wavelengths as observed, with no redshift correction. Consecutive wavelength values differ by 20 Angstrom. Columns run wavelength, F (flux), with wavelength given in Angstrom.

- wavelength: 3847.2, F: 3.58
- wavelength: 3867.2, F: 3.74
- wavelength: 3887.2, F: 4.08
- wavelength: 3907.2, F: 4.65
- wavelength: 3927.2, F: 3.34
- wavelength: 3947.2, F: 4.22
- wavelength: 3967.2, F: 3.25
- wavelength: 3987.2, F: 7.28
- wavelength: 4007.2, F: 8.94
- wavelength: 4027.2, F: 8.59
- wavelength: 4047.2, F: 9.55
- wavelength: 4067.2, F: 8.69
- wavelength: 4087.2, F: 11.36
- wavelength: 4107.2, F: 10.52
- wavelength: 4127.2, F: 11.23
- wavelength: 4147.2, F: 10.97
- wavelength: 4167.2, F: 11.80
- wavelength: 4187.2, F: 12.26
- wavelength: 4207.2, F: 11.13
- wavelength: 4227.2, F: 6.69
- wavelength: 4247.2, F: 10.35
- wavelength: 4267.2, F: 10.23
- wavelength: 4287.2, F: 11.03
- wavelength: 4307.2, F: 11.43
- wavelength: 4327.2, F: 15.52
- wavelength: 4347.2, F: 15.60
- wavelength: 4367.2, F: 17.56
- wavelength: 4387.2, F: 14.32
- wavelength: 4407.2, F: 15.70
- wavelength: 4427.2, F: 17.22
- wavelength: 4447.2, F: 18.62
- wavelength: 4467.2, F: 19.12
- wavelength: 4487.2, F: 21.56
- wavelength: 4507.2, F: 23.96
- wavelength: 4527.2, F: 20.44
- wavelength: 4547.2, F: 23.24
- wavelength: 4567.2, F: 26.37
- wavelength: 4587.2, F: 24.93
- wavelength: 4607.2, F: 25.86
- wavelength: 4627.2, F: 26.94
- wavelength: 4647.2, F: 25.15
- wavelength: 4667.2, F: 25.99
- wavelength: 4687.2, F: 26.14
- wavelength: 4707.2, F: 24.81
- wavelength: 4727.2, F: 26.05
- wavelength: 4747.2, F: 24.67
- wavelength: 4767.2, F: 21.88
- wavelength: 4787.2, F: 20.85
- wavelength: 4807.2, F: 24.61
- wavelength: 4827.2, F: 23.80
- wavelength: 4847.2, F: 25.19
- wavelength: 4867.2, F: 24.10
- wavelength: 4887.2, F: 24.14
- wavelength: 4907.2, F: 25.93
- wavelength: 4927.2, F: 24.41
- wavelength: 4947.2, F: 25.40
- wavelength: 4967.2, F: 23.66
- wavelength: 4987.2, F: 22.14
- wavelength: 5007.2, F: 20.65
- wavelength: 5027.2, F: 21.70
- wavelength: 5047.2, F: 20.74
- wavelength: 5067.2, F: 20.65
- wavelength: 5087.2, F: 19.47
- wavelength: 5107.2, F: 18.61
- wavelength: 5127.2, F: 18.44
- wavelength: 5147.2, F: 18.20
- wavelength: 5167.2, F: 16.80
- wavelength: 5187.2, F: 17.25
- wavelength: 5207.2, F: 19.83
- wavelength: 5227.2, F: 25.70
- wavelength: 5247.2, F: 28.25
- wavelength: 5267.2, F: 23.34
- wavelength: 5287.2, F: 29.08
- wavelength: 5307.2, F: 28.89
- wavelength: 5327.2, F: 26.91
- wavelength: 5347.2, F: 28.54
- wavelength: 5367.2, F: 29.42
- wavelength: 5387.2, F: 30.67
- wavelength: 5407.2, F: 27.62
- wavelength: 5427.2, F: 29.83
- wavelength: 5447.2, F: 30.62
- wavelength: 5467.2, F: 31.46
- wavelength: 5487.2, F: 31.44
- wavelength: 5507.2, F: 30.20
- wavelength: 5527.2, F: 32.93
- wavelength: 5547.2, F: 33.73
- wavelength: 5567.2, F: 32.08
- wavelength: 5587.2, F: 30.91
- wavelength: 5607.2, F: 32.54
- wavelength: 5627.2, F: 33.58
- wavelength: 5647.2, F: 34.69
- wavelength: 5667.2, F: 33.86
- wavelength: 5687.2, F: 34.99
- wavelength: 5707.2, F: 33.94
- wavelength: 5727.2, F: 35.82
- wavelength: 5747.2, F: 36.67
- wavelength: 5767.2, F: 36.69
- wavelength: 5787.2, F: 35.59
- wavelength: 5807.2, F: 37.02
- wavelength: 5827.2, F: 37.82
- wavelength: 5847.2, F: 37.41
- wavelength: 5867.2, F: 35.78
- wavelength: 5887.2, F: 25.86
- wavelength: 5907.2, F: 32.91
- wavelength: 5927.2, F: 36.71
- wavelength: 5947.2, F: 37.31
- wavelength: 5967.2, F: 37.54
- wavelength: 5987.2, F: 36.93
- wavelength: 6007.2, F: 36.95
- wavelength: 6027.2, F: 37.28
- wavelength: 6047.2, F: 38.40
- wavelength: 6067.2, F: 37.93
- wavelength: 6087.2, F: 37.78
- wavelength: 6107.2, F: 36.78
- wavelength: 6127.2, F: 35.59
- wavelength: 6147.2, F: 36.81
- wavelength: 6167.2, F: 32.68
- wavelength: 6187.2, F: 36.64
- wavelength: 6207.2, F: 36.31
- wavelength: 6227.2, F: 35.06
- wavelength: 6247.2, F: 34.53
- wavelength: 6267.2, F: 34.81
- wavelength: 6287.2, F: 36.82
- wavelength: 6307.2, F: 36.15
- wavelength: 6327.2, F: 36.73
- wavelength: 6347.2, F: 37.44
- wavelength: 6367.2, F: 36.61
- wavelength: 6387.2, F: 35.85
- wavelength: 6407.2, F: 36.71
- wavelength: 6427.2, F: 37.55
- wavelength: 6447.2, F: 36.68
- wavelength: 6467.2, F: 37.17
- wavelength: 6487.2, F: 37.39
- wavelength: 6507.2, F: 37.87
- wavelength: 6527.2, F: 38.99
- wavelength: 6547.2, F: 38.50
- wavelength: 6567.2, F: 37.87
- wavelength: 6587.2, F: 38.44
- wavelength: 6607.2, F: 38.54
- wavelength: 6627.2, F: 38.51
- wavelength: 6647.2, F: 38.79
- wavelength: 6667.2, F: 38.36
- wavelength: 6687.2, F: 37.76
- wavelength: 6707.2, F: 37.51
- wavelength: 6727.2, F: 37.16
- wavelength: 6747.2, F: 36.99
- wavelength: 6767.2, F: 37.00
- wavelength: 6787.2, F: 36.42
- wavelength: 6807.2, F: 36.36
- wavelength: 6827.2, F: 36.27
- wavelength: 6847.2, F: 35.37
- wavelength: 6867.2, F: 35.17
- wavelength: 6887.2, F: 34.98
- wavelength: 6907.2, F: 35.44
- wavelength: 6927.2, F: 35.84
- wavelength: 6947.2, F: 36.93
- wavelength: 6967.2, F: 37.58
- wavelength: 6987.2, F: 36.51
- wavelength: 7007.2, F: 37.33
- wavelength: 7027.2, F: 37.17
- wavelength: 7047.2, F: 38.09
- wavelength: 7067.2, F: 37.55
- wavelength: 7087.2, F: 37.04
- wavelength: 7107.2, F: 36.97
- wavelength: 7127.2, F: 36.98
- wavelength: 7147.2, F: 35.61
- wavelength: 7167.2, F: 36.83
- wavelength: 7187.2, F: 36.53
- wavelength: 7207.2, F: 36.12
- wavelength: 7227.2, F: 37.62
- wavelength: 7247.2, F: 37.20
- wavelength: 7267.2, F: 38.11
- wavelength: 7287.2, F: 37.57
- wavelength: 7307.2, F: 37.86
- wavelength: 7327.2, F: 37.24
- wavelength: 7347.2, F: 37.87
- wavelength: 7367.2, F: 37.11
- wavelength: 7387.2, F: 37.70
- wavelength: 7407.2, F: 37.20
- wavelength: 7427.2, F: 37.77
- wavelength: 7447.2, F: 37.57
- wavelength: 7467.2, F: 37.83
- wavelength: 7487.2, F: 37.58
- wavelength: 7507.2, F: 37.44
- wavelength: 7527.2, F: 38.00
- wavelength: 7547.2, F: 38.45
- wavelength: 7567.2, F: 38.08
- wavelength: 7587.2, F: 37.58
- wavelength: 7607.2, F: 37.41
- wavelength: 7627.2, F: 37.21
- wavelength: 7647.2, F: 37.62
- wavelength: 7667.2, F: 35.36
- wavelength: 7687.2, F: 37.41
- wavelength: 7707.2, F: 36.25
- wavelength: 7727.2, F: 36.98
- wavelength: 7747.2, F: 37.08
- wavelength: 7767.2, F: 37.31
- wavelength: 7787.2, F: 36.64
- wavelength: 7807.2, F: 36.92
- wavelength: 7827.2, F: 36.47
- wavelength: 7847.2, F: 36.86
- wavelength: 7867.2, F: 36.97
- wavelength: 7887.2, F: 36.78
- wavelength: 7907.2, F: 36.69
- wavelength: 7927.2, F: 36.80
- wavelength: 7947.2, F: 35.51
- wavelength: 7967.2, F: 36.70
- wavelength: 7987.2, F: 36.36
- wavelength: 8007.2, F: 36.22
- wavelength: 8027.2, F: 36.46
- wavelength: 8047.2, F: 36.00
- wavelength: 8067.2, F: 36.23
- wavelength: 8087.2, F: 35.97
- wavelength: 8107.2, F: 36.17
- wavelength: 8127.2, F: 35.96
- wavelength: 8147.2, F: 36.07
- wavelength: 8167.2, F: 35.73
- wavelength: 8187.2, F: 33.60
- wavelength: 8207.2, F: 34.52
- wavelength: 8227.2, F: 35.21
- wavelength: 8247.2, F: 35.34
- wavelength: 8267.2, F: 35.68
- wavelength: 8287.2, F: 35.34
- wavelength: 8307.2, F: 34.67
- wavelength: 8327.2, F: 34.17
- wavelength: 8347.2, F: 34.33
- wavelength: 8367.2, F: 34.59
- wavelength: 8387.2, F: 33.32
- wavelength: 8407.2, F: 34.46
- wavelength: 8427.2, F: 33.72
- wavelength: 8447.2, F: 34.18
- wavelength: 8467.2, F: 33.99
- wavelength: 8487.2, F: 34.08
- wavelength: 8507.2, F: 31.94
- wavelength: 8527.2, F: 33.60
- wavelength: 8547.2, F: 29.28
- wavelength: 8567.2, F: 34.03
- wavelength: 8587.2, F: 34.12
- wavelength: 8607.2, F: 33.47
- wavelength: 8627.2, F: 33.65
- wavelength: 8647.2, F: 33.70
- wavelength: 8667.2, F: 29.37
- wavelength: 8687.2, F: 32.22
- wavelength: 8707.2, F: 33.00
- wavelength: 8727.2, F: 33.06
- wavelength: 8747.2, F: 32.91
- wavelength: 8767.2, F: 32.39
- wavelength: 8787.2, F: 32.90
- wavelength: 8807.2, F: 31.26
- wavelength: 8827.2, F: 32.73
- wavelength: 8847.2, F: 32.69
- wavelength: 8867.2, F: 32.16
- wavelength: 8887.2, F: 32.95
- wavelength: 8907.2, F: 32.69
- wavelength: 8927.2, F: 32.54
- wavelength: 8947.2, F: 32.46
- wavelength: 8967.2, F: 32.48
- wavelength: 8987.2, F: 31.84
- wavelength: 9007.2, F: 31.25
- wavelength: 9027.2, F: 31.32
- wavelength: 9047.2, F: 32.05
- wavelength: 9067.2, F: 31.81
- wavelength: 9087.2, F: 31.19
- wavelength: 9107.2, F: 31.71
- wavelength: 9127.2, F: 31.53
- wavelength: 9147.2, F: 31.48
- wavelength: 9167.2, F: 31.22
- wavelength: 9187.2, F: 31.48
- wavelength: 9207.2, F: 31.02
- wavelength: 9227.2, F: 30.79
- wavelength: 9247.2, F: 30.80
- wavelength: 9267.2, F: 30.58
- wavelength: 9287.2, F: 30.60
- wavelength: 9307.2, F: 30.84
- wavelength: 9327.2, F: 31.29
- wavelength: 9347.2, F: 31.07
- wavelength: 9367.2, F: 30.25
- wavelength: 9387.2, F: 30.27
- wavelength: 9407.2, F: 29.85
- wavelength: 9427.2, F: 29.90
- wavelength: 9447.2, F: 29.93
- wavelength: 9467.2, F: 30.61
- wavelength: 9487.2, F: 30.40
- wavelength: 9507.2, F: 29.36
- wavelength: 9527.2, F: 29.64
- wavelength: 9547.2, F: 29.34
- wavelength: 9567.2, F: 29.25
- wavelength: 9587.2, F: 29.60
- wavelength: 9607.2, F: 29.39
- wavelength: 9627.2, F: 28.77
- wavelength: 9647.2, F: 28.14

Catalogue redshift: 0.00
